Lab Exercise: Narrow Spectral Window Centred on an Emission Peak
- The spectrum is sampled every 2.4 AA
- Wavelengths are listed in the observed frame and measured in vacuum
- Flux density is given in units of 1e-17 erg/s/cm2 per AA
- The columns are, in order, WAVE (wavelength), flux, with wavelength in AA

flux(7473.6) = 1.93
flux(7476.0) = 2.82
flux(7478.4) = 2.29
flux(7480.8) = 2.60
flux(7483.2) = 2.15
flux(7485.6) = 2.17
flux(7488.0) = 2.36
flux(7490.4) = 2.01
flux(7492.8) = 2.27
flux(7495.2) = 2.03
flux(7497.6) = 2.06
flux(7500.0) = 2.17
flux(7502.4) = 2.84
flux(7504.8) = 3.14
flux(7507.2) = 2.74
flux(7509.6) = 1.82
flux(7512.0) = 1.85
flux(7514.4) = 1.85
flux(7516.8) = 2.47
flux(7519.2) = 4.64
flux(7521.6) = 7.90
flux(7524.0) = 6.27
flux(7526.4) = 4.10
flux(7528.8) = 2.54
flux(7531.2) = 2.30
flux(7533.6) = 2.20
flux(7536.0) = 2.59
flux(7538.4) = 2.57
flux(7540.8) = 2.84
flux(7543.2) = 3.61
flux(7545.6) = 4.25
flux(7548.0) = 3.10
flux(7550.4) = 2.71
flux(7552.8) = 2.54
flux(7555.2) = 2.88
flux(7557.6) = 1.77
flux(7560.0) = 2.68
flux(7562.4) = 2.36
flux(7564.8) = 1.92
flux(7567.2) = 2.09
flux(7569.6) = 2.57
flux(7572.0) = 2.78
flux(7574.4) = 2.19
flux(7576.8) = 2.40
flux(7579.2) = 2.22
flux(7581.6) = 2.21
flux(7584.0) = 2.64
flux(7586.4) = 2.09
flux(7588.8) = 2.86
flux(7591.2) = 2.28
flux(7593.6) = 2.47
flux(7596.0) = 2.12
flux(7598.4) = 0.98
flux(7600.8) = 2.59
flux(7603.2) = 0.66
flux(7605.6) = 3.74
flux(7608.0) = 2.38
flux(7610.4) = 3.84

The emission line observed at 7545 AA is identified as [N II] 6583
